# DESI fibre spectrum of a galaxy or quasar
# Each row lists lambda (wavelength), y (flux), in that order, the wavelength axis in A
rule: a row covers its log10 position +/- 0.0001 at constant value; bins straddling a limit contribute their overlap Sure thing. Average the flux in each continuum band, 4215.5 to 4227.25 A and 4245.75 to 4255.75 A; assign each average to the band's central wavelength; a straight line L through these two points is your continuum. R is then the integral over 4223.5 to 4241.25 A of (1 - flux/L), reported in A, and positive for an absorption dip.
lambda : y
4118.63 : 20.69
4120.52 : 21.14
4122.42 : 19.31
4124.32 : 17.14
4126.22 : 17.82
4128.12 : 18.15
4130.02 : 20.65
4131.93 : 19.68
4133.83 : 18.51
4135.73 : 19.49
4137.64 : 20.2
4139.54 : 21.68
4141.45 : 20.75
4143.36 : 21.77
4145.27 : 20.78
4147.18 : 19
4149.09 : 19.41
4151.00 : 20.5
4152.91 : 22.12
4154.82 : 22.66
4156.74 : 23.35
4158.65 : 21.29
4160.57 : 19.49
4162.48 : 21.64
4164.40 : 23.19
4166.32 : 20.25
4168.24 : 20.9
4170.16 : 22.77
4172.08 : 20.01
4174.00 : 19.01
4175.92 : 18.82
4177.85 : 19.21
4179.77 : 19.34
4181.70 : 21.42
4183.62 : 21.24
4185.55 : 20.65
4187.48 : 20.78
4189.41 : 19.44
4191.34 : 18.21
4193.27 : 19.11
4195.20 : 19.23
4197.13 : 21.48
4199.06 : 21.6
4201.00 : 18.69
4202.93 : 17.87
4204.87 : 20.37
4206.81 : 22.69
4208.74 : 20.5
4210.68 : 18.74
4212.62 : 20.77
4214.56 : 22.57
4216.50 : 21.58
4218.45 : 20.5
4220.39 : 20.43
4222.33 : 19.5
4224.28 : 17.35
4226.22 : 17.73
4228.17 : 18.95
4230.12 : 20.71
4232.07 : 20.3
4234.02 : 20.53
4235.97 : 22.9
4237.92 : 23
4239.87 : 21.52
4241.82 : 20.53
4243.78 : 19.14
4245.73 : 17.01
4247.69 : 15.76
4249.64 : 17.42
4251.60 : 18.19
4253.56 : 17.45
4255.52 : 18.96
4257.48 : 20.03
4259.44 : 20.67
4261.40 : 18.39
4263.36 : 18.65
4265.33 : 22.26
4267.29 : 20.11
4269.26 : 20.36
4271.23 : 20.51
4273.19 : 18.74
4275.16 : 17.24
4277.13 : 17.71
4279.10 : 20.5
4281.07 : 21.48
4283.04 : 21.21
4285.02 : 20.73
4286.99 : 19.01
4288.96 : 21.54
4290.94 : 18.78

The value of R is -1.6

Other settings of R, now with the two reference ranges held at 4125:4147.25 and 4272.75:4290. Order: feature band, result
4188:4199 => 0.1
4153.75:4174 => -1.6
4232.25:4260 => 0.5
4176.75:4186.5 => -0.2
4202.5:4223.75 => -0.7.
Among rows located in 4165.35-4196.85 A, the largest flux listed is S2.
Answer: 22.77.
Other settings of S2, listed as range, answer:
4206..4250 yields 23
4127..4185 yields 23.35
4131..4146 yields 21.77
